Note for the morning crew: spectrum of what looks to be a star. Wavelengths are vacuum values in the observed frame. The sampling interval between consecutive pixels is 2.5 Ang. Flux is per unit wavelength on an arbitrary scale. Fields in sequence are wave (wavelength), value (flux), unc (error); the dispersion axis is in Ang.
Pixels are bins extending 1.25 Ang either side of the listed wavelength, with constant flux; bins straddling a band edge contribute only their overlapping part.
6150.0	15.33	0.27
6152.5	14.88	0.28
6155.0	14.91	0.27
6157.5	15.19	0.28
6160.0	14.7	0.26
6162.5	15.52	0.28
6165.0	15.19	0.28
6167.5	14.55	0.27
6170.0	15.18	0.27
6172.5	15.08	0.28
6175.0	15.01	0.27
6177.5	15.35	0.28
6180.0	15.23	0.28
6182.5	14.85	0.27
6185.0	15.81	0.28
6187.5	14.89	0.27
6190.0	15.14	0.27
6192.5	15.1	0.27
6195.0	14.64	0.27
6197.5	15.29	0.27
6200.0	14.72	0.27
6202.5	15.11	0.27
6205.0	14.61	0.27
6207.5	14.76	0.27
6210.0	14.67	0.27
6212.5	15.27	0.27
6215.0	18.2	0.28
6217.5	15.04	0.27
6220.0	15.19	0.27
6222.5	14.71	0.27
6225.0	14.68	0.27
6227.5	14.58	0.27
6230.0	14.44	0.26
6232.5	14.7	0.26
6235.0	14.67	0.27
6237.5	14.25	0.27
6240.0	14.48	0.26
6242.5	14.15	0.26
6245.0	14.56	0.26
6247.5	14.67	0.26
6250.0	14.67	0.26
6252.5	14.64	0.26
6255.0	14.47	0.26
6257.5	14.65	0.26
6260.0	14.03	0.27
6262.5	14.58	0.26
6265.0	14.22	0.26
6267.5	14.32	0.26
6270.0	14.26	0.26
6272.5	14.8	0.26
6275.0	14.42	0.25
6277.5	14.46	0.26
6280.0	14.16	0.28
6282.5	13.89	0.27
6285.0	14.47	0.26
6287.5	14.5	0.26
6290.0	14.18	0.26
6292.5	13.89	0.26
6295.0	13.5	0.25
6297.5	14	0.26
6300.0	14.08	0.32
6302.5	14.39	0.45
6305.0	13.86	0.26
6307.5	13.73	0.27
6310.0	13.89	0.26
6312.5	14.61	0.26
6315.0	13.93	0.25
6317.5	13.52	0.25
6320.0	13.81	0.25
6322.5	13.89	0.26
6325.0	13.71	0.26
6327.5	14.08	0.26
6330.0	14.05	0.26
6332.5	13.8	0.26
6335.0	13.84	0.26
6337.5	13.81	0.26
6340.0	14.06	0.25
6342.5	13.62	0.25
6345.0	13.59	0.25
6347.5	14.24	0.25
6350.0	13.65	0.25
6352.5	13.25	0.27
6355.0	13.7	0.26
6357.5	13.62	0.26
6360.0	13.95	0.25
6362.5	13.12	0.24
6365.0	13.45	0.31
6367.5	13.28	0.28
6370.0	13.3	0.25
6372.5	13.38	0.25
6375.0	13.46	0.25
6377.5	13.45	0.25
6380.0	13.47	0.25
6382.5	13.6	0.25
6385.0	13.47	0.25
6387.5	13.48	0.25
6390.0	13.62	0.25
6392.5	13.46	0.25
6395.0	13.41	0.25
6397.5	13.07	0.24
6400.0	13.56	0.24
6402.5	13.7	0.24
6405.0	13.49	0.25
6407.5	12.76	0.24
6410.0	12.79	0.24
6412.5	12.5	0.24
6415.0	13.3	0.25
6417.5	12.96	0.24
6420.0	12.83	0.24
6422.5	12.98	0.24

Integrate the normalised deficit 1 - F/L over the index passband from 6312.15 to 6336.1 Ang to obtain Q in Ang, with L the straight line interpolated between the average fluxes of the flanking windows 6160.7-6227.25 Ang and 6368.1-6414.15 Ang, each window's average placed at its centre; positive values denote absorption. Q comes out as 0.08 Ang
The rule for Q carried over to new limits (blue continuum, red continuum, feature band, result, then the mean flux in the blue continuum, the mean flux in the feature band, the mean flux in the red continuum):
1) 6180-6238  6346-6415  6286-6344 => 0.3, 15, 13.9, 13.4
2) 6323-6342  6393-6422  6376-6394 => -0.2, 13.9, 13.5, 13.1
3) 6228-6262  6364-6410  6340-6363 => 0.0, 14.5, 13.7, 13.4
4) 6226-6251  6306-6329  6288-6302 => 0.1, 14.5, 14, 13.9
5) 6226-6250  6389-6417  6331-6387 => -0.1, 14.5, 13.6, 13.2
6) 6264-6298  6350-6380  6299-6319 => 0.0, 14.2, 14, 13.5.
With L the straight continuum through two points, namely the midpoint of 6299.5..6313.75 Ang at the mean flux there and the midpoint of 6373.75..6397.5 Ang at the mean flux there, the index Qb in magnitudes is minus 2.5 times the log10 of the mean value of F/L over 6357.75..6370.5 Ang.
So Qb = 0.016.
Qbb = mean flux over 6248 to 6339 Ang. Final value 14.1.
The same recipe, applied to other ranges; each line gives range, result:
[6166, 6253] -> 14.9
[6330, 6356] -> 13.8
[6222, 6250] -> 14.5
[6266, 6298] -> 14.2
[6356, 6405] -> 13.5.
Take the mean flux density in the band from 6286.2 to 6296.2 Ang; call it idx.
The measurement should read 14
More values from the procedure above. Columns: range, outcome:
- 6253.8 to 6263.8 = 14.4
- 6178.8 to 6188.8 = 15.2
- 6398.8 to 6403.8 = 13.6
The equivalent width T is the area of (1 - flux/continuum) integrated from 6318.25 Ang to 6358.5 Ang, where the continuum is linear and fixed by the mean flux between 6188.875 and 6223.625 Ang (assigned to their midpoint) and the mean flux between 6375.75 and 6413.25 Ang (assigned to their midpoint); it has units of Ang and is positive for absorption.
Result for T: 0.3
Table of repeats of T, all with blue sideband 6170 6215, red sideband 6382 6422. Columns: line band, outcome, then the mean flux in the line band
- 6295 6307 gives 0.12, 14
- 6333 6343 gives -0.02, 13.8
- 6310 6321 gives 0.04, 14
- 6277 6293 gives 0.07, 14.2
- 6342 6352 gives -0.01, 13.7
